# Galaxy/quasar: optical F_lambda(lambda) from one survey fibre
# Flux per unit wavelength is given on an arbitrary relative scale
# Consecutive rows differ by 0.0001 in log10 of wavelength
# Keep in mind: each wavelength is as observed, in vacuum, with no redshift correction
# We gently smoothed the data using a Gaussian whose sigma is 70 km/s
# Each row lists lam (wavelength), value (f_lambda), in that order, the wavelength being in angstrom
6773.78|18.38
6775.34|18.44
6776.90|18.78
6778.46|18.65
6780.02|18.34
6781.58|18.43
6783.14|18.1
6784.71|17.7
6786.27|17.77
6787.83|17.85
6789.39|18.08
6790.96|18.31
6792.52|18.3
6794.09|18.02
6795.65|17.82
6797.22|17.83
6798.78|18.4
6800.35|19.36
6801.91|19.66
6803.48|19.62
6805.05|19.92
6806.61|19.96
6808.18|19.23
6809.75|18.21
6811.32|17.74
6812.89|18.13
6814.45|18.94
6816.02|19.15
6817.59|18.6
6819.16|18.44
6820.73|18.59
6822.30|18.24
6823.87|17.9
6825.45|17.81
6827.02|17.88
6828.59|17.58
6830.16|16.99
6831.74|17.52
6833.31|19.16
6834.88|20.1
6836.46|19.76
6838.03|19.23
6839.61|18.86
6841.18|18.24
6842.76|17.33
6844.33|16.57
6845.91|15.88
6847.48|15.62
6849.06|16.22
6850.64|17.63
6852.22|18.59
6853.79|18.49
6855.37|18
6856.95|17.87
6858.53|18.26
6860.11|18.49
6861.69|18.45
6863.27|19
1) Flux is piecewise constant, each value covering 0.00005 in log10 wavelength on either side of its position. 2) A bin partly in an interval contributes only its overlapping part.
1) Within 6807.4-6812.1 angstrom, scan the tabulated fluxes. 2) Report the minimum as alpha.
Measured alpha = 17.74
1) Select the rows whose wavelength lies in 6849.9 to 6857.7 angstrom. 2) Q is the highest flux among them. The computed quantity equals 18.59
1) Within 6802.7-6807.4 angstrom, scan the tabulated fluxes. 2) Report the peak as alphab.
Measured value 19.96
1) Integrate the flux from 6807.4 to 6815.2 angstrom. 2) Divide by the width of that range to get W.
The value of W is 18.5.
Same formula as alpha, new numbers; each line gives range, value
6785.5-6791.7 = 17.77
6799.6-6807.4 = 19.36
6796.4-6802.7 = 17.83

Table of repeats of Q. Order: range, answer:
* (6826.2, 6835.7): 20.1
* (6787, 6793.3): 18.31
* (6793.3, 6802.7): 19.66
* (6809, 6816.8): 19.15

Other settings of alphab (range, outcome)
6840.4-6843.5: 18.24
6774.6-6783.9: 18.78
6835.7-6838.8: 19.76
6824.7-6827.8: 17.88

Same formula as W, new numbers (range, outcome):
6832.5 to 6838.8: 19.6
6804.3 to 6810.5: 19.3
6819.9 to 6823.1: 18.4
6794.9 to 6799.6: 18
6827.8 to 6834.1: 17.8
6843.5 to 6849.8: 16.1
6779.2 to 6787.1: 18.1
